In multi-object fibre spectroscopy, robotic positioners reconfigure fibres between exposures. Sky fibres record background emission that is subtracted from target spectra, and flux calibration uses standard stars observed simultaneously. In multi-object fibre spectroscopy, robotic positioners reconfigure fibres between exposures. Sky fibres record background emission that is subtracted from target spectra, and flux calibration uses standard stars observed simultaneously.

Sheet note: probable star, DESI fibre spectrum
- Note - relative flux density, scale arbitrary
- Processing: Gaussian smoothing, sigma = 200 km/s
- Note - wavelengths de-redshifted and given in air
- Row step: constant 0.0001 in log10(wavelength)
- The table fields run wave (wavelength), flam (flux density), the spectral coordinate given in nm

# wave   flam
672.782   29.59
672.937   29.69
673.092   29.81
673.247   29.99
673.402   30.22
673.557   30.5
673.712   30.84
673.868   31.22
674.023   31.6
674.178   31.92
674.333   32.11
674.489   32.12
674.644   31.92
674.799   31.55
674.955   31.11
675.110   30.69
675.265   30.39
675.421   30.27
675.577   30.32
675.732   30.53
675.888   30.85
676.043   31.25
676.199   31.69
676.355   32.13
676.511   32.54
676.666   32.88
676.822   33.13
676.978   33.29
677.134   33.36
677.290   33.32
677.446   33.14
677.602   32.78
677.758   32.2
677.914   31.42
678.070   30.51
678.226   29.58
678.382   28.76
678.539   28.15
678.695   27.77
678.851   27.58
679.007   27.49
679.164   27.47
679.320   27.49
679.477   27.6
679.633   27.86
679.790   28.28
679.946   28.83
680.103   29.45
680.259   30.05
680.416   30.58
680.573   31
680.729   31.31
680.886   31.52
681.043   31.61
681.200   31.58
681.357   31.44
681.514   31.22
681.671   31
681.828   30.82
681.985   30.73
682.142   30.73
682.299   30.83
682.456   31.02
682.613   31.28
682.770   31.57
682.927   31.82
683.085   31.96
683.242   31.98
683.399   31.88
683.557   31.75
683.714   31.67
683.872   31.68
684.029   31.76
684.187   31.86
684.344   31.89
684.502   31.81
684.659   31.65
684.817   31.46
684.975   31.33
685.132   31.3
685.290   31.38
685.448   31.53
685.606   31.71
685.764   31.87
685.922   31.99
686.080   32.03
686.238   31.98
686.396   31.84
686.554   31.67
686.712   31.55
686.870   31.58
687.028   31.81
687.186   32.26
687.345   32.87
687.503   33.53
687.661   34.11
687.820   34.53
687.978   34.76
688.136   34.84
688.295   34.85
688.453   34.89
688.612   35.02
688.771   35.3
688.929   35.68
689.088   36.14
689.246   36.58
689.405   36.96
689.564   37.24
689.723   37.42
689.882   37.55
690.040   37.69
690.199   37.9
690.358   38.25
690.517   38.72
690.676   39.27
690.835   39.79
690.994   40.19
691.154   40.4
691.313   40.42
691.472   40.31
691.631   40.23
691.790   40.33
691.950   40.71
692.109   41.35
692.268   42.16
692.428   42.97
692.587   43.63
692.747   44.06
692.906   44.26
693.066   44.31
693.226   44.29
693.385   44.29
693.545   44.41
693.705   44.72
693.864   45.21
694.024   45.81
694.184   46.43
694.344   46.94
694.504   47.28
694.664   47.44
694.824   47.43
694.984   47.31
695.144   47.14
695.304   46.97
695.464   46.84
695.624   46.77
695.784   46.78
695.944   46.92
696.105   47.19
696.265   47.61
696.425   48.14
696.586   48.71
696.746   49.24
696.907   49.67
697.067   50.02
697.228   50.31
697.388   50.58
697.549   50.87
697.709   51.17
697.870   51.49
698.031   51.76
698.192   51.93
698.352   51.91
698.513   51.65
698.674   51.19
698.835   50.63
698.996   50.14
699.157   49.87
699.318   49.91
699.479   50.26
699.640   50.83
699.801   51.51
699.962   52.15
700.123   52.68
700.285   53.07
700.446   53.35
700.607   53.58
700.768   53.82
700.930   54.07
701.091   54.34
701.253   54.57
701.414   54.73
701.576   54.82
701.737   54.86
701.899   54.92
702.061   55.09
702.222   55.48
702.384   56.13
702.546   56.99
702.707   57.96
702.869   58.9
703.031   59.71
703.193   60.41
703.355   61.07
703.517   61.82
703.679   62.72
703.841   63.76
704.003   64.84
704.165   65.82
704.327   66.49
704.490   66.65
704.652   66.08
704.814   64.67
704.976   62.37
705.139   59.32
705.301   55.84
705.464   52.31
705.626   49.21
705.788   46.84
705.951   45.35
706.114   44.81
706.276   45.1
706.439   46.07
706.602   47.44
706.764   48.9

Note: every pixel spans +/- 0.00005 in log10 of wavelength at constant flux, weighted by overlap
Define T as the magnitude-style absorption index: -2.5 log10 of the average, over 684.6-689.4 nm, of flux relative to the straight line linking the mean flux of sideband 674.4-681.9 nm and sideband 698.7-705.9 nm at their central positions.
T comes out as 0.21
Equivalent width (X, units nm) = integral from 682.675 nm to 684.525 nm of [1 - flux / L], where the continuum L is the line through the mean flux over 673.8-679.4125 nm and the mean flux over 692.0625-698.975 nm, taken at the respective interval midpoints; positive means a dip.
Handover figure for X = 0.263 nm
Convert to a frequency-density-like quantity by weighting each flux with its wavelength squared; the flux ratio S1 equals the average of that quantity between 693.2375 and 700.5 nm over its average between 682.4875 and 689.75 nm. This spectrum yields 1.5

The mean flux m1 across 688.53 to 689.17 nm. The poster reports 35.5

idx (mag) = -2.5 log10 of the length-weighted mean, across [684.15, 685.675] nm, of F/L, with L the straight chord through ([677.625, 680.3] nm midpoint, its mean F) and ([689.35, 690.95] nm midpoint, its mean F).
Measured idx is 0.07 mag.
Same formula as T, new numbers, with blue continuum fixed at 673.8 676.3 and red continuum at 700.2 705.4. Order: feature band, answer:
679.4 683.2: 0.22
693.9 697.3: 0.09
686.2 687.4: 0.32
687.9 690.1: 0.24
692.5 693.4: 0.11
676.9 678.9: 0.10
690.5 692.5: 0.17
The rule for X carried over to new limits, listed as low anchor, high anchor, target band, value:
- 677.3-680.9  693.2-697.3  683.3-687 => 0.454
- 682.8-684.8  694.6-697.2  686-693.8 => 0.421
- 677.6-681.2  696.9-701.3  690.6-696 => 0.140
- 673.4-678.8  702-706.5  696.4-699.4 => 0.067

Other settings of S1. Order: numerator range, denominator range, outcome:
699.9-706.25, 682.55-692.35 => 1.71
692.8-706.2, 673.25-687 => 1.79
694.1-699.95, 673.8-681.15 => 1.70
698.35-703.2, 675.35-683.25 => 1.87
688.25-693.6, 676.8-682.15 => 1.35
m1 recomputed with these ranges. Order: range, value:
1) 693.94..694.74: 46.7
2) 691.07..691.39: 40.3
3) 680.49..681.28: 31.4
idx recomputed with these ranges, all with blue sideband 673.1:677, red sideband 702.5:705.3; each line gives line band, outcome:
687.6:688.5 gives 0.29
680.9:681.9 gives 0.22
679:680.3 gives 0.27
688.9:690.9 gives 0.25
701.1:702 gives 0.09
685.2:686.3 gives 0.32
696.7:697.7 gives 0.10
